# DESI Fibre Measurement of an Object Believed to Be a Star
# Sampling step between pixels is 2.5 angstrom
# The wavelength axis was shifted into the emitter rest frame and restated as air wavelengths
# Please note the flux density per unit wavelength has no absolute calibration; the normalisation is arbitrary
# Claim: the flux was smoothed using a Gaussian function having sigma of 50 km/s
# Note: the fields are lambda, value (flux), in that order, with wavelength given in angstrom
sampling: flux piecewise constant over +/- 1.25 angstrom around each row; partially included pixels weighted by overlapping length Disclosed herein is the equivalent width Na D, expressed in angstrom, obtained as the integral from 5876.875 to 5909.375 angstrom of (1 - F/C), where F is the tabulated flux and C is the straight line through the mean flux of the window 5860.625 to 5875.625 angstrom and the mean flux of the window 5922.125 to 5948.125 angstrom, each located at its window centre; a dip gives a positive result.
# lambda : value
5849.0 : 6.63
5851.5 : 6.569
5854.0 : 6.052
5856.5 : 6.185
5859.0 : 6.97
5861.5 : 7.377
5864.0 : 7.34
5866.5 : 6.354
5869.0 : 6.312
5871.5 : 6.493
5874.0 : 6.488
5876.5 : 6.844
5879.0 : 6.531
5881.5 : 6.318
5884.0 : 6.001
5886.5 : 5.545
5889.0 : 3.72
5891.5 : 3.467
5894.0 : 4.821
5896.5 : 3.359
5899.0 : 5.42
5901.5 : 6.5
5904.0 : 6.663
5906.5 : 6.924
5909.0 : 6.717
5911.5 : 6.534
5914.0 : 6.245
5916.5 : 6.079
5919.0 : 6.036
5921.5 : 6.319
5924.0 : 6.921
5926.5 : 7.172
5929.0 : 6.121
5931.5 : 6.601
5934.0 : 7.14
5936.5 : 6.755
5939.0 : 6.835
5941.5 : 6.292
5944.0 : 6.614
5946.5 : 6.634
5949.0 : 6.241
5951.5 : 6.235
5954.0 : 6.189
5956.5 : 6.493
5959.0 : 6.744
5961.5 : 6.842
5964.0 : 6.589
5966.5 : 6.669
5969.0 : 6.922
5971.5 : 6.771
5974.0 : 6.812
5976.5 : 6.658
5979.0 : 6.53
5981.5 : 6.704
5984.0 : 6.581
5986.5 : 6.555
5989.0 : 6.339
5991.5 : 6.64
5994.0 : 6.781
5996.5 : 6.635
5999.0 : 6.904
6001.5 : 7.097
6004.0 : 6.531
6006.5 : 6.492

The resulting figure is 5.6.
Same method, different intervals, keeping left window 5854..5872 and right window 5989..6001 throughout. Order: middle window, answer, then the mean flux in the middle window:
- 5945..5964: 0.6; 6.49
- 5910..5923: 0.8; 6.26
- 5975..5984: 0.1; 6.63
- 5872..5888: 1.0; 6.26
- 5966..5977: -0.1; 6.78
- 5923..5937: -0.2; 6.78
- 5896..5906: 1.4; 5.75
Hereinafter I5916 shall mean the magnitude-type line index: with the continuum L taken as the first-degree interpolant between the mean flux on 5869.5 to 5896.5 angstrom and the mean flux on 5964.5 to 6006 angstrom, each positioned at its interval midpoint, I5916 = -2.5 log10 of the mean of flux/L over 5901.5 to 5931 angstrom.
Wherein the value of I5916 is -0.11 mag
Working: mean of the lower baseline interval 5.54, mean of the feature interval 6.52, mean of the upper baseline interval 6.69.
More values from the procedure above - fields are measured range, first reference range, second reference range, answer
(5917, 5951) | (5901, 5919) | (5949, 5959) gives -0.03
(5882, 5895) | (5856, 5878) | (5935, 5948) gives 0.36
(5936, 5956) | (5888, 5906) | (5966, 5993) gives -0.09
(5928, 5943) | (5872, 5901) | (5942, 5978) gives -0.08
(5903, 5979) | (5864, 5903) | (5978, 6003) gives -0.07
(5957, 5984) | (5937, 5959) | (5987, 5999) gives -0.03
